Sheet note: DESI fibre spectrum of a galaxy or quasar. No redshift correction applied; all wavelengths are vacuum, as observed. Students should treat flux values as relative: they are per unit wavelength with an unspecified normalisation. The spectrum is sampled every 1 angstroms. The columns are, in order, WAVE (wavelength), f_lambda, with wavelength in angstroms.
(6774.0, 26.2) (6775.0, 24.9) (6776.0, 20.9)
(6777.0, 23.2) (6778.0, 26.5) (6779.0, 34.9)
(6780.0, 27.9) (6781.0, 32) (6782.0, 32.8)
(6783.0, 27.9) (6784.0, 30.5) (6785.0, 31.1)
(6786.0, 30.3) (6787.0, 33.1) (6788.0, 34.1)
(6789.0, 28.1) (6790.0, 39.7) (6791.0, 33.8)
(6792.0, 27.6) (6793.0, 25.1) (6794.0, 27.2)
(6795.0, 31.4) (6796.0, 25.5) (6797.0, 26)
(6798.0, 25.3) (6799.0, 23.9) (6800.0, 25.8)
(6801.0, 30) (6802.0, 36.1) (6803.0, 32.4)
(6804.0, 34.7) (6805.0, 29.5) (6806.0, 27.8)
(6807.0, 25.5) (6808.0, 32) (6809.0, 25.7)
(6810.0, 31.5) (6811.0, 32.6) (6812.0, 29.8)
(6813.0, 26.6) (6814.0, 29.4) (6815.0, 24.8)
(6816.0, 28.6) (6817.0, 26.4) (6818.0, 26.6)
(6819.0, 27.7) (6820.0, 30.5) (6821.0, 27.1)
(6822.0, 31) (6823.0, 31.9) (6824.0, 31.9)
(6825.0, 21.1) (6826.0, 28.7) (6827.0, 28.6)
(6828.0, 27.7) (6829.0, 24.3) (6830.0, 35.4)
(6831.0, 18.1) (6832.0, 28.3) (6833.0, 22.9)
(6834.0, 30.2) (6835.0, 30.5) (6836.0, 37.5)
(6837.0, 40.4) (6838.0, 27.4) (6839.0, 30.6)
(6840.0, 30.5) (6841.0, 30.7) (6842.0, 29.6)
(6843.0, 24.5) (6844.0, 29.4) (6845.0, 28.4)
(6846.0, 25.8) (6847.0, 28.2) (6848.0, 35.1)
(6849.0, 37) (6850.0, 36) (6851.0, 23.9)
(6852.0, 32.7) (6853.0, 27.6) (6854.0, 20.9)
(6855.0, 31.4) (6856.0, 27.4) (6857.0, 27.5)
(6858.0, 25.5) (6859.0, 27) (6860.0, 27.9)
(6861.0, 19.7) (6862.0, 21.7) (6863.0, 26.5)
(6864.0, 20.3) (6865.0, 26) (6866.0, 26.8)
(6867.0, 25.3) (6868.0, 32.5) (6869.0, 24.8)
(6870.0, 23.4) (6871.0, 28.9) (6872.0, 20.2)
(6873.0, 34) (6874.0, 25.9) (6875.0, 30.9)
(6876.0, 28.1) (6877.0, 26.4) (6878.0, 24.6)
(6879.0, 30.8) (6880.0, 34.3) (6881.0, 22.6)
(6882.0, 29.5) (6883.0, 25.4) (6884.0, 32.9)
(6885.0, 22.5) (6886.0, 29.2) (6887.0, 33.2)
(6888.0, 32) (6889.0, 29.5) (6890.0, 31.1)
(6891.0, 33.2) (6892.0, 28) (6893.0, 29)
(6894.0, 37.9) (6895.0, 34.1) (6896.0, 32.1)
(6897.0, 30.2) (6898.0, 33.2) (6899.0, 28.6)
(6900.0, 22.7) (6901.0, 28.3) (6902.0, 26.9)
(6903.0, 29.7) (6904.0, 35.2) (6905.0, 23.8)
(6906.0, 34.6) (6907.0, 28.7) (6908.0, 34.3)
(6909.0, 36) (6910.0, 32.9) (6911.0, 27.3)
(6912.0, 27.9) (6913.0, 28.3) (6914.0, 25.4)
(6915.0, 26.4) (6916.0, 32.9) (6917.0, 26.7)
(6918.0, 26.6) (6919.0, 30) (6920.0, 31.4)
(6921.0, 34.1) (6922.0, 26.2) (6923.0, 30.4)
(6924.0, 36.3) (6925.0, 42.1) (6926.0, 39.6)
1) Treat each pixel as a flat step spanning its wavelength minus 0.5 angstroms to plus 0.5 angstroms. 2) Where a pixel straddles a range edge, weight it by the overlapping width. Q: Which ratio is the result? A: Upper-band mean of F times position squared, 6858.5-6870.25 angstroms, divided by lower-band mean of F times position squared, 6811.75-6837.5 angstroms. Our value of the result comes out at 0.89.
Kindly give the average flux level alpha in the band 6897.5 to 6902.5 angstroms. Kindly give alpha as 27.9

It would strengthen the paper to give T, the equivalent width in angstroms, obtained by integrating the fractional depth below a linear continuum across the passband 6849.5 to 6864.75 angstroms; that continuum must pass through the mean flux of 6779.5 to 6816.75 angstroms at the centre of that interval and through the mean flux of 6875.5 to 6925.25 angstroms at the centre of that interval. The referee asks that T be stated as 1.8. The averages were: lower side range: 29.6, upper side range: 30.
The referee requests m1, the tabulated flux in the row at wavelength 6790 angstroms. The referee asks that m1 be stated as 39.7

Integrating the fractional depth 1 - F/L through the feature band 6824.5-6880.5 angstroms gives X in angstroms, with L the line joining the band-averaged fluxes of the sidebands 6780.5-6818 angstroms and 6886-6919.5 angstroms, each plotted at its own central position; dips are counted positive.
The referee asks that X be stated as 3.5 angstroms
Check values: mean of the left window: 29.5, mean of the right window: 30.2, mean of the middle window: 28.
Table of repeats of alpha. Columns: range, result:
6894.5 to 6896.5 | 33.1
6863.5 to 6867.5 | 24.6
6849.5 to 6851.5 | 29.9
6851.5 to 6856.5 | 28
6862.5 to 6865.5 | 24.3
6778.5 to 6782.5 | 31.9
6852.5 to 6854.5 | 24.2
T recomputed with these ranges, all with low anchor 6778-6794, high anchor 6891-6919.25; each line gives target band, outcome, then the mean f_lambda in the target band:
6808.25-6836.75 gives 2.0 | 28.5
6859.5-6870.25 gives 1.9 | 25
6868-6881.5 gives 1.2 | 27.5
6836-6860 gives 0.7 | 29.6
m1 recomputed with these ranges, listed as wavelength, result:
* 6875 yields 30.9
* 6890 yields 31.1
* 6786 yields 30.3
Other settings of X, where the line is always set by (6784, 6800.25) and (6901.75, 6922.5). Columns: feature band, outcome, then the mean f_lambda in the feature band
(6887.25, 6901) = -0.5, 30.8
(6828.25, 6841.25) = -0.1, 29.7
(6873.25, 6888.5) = 0.5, 28.6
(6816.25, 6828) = 0.5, 28.3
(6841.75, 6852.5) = -0.2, 30.1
